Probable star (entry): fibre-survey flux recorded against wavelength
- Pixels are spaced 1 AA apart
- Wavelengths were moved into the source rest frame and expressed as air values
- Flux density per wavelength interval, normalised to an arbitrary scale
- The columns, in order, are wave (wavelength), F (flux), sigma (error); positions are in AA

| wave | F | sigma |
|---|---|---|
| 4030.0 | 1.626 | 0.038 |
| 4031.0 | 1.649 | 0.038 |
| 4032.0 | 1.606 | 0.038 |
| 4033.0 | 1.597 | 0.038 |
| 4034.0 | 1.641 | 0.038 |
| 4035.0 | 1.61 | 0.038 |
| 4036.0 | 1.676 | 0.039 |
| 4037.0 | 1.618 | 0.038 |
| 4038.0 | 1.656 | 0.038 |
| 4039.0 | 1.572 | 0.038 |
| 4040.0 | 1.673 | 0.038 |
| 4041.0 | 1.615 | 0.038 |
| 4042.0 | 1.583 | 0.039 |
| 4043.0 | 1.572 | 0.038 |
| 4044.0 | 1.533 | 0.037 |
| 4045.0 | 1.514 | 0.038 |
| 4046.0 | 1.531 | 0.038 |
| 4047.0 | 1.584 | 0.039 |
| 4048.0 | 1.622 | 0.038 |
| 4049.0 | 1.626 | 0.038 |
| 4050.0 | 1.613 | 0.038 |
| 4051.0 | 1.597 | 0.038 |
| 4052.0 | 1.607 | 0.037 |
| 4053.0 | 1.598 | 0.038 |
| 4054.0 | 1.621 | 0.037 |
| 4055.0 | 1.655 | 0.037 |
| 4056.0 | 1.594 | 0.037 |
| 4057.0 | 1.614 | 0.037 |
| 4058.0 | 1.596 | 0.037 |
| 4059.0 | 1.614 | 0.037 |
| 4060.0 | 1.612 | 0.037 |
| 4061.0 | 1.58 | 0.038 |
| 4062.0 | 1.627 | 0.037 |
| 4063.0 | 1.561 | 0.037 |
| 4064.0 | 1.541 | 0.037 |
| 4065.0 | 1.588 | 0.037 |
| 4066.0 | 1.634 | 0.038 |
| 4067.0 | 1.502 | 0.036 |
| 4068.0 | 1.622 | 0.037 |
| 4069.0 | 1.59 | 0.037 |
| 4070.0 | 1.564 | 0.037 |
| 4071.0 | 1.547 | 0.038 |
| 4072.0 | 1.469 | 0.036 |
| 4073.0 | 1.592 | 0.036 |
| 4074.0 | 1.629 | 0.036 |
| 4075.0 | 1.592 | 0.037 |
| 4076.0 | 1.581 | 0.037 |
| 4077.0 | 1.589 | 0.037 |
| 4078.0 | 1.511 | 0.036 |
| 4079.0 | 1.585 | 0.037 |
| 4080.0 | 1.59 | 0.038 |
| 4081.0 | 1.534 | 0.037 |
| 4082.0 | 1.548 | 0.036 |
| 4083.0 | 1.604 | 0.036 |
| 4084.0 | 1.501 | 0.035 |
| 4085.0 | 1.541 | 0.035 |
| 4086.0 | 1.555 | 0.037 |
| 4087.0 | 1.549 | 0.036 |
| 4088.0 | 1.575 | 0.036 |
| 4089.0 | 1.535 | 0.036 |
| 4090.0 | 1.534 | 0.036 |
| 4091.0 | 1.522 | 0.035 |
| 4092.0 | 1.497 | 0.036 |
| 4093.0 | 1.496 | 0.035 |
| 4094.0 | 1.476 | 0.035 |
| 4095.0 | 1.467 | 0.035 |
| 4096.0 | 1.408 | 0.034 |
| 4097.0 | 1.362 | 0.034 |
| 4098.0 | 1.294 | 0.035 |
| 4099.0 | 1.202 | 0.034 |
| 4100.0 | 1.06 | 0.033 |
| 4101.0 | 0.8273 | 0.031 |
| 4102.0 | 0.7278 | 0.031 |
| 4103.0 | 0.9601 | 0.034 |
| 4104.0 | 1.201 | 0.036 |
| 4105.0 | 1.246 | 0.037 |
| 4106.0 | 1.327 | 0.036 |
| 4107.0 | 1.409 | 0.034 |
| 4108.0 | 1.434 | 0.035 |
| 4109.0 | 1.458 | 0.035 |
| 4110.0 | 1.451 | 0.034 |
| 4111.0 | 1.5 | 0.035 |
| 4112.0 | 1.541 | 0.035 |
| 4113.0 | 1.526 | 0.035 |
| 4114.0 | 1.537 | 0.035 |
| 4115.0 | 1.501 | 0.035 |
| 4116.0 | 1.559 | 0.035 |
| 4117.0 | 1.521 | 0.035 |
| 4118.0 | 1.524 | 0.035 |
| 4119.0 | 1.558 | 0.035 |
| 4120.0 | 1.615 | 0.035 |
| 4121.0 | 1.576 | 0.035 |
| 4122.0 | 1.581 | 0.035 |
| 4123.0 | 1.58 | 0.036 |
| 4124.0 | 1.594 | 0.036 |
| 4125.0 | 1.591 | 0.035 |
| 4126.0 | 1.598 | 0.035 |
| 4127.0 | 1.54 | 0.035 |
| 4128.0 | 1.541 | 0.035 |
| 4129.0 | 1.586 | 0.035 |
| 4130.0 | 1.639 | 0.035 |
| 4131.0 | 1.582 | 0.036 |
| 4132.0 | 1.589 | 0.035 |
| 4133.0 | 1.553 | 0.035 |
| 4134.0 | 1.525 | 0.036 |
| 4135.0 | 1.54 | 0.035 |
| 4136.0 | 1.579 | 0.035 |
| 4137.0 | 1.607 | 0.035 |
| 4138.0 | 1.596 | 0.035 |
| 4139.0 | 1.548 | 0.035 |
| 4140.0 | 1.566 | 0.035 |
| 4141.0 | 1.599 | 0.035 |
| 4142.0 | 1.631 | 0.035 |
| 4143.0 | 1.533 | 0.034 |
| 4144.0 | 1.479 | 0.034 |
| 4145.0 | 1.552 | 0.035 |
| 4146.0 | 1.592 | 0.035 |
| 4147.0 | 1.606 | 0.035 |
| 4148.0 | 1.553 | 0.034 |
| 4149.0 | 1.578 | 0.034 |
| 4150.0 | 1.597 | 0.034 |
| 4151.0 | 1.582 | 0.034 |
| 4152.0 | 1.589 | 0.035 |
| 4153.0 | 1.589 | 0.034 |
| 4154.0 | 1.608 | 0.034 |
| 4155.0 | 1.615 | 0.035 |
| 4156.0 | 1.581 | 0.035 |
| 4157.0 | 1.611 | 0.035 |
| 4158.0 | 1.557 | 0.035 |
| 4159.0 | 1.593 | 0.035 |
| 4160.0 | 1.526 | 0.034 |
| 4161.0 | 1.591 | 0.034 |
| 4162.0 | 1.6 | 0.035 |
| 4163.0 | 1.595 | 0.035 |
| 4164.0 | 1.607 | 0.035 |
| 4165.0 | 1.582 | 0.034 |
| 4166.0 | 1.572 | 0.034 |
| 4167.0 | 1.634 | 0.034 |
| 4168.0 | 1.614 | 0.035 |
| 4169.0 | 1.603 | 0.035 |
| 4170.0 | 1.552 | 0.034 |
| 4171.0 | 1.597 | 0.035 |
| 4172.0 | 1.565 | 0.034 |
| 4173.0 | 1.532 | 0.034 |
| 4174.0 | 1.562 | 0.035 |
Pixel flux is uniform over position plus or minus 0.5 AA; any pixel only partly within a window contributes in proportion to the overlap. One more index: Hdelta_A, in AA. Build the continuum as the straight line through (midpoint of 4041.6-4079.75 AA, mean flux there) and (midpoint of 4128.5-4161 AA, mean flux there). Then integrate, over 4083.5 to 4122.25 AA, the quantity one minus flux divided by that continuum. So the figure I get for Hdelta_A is 4.1 AA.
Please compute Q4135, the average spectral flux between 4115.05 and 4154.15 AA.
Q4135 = 1.57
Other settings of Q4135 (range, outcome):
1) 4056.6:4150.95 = 1.51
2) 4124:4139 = 1.58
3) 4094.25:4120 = 1.35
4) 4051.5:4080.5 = 1.59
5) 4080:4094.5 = 1.54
